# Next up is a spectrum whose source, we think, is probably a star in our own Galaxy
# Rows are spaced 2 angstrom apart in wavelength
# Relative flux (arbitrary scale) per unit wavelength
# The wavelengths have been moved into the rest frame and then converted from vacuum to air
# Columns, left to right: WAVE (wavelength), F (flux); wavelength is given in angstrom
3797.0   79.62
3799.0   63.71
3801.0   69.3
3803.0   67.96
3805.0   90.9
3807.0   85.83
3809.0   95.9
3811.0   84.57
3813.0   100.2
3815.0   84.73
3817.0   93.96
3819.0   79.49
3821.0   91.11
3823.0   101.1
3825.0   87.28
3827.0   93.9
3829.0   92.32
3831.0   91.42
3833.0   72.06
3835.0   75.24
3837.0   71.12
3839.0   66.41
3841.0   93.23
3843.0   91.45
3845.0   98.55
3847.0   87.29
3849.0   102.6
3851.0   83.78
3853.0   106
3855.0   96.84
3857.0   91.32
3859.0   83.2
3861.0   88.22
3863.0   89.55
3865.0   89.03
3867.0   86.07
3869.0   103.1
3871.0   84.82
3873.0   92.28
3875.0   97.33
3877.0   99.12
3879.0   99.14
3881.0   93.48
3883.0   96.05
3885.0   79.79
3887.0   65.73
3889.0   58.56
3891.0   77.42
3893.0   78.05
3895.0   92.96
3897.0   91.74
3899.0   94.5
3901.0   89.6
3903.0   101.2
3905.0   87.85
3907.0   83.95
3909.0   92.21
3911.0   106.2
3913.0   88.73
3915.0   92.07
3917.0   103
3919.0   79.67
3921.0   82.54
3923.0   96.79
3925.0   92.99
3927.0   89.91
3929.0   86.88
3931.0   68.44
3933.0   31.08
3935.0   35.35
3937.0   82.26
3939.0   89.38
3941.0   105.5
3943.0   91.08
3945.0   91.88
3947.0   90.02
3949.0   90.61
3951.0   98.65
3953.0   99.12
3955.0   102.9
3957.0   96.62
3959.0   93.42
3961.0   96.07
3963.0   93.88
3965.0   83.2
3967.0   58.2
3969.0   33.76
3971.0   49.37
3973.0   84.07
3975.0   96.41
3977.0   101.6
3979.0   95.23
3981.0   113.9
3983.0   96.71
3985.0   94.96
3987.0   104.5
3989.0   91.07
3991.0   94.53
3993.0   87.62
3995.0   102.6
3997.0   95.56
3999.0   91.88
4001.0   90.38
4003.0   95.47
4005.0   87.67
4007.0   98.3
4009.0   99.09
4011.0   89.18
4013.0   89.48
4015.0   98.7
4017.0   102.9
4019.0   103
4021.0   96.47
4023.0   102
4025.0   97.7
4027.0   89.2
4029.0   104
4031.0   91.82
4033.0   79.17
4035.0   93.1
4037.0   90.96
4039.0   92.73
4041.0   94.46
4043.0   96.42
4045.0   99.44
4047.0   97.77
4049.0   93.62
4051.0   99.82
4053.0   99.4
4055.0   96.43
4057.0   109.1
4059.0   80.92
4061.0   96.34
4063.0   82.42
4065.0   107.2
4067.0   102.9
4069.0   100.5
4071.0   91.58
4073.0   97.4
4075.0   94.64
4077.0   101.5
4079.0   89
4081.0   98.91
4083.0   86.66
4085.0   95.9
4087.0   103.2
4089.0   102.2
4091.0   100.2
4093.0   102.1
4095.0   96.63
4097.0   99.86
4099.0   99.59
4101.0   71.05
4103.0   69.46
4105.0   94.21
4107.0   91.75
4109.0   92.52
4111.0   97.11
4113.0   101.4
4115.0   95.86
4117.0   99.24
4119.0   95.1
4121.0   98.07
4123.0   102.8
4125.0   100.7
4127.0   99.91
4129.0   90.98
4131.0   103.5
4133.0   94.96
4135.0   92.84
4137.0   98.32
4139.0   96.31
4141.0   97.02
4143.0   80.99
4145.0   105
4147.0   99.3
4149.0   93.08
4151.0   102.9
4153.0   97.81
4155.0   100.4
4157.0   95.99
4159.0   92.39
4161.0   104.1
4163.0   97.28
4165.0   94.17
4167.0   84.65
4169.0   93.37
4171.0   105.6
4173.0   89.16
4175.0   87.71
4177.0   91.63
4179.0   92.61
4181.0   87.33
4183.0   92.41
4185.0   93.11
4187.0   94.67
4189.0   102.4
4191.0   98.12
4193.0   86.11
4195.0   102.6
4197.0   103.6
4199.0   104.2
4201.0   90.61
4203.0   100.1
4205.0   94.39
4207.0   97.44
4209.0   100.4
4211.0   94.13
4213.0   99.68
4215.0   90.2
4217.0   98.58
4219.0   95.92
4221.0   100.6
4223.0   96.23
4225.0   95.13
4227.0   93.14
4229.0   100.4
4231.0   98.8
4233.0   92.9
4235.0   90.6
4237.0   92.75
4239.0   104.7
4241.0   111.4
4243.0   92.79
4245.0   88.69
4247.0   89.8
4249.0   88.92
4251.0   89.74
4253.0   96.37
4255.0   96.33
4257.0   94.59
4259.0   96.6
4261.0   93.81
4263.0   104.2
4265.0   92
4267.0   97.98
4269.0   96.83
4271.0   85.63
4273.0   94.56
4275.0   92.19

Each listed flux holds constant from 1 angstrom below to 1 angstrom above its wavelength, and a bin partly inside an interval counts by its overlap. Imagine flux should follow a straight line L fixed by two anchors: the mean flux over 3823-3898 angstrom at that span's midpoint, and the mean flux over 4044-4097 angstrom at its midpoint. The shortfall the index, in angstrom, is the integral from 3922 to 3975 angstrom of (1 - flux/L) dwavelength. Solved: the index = 5.5 angstrom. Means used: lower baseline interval 87.9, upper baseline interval 97.2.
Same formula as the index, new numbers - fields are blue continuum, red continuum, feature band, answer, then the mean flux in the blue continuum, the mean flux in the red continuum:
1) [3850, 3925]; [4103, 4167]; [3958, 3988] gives 1.87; 89.8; 96.3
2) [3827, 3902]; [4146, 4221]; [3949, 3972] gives 1.95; 87.9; 96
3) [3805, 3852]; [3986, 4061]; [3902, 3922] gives -0.13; 88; 95.3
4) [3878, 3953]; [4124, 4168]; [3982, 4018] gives -2.08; 86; 96.5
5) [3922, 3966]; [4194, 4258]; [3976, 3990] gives -1.87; 86.6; 96.4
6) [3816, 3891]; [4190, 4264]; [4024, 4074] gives -1.55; 88.3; 96.3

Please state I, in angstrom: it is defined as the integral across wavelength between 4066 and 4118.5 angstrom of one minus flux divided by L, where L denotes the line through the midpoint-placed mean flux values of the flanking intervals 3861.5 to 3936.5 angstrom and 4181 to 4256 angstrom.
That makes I -1.8 angstrom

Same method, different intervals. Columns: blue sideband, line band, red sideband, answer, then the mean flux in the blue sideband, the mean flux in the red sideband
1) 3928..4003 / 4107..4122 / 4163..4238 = -0.73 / 86.8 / 95.3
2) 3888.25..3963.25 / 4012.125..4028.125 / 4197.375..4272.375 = -1.33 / 87.5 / 95.9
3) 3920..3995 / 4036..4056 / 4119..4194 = -1.23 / 86.4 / 95.6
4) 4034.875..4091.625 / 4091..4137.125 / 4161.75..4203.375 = 0.26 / 96.4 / 94.8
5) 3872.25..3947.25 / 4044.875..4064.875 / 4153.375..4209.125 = -1.03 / 86.1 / 95.5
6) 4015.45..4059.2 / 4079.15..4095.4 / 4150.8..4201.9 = -0.31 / 96.2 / 95.5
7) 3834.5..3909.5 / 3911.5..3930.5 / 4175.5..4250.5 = -0.13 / 88.5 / 95.8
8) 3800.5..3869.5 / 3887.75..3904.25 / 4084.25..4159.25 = 0.85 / 88.2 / 96.1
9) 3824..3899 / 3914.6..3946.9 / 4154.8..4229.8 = 2.54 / 87.8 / 95.7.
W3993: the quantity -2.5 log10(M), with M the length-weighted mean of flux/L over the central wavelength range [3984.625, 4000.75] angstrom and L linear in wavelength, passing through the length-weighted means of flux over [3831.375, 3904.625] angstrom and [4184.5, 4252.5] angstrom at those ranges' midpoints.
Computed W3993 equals -0.049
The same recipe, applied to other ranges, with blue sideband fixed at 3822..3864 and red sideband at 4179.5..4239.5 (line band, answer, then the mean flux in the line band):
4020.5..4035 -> -0.019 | 94.2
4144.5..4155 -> -0.049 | 99.4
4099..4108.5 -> 0.122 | 84.1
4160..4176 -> 0.010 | 94.5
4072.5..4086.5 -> -0.017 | 95.1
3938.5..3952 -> -0.038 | 94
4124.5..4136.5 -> -0.027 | 97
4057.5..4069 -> -0.022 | 95.2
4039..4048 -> -0.042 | 96.5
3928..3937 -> 0.476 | 58.4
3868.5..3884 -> -0.071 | 95.4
